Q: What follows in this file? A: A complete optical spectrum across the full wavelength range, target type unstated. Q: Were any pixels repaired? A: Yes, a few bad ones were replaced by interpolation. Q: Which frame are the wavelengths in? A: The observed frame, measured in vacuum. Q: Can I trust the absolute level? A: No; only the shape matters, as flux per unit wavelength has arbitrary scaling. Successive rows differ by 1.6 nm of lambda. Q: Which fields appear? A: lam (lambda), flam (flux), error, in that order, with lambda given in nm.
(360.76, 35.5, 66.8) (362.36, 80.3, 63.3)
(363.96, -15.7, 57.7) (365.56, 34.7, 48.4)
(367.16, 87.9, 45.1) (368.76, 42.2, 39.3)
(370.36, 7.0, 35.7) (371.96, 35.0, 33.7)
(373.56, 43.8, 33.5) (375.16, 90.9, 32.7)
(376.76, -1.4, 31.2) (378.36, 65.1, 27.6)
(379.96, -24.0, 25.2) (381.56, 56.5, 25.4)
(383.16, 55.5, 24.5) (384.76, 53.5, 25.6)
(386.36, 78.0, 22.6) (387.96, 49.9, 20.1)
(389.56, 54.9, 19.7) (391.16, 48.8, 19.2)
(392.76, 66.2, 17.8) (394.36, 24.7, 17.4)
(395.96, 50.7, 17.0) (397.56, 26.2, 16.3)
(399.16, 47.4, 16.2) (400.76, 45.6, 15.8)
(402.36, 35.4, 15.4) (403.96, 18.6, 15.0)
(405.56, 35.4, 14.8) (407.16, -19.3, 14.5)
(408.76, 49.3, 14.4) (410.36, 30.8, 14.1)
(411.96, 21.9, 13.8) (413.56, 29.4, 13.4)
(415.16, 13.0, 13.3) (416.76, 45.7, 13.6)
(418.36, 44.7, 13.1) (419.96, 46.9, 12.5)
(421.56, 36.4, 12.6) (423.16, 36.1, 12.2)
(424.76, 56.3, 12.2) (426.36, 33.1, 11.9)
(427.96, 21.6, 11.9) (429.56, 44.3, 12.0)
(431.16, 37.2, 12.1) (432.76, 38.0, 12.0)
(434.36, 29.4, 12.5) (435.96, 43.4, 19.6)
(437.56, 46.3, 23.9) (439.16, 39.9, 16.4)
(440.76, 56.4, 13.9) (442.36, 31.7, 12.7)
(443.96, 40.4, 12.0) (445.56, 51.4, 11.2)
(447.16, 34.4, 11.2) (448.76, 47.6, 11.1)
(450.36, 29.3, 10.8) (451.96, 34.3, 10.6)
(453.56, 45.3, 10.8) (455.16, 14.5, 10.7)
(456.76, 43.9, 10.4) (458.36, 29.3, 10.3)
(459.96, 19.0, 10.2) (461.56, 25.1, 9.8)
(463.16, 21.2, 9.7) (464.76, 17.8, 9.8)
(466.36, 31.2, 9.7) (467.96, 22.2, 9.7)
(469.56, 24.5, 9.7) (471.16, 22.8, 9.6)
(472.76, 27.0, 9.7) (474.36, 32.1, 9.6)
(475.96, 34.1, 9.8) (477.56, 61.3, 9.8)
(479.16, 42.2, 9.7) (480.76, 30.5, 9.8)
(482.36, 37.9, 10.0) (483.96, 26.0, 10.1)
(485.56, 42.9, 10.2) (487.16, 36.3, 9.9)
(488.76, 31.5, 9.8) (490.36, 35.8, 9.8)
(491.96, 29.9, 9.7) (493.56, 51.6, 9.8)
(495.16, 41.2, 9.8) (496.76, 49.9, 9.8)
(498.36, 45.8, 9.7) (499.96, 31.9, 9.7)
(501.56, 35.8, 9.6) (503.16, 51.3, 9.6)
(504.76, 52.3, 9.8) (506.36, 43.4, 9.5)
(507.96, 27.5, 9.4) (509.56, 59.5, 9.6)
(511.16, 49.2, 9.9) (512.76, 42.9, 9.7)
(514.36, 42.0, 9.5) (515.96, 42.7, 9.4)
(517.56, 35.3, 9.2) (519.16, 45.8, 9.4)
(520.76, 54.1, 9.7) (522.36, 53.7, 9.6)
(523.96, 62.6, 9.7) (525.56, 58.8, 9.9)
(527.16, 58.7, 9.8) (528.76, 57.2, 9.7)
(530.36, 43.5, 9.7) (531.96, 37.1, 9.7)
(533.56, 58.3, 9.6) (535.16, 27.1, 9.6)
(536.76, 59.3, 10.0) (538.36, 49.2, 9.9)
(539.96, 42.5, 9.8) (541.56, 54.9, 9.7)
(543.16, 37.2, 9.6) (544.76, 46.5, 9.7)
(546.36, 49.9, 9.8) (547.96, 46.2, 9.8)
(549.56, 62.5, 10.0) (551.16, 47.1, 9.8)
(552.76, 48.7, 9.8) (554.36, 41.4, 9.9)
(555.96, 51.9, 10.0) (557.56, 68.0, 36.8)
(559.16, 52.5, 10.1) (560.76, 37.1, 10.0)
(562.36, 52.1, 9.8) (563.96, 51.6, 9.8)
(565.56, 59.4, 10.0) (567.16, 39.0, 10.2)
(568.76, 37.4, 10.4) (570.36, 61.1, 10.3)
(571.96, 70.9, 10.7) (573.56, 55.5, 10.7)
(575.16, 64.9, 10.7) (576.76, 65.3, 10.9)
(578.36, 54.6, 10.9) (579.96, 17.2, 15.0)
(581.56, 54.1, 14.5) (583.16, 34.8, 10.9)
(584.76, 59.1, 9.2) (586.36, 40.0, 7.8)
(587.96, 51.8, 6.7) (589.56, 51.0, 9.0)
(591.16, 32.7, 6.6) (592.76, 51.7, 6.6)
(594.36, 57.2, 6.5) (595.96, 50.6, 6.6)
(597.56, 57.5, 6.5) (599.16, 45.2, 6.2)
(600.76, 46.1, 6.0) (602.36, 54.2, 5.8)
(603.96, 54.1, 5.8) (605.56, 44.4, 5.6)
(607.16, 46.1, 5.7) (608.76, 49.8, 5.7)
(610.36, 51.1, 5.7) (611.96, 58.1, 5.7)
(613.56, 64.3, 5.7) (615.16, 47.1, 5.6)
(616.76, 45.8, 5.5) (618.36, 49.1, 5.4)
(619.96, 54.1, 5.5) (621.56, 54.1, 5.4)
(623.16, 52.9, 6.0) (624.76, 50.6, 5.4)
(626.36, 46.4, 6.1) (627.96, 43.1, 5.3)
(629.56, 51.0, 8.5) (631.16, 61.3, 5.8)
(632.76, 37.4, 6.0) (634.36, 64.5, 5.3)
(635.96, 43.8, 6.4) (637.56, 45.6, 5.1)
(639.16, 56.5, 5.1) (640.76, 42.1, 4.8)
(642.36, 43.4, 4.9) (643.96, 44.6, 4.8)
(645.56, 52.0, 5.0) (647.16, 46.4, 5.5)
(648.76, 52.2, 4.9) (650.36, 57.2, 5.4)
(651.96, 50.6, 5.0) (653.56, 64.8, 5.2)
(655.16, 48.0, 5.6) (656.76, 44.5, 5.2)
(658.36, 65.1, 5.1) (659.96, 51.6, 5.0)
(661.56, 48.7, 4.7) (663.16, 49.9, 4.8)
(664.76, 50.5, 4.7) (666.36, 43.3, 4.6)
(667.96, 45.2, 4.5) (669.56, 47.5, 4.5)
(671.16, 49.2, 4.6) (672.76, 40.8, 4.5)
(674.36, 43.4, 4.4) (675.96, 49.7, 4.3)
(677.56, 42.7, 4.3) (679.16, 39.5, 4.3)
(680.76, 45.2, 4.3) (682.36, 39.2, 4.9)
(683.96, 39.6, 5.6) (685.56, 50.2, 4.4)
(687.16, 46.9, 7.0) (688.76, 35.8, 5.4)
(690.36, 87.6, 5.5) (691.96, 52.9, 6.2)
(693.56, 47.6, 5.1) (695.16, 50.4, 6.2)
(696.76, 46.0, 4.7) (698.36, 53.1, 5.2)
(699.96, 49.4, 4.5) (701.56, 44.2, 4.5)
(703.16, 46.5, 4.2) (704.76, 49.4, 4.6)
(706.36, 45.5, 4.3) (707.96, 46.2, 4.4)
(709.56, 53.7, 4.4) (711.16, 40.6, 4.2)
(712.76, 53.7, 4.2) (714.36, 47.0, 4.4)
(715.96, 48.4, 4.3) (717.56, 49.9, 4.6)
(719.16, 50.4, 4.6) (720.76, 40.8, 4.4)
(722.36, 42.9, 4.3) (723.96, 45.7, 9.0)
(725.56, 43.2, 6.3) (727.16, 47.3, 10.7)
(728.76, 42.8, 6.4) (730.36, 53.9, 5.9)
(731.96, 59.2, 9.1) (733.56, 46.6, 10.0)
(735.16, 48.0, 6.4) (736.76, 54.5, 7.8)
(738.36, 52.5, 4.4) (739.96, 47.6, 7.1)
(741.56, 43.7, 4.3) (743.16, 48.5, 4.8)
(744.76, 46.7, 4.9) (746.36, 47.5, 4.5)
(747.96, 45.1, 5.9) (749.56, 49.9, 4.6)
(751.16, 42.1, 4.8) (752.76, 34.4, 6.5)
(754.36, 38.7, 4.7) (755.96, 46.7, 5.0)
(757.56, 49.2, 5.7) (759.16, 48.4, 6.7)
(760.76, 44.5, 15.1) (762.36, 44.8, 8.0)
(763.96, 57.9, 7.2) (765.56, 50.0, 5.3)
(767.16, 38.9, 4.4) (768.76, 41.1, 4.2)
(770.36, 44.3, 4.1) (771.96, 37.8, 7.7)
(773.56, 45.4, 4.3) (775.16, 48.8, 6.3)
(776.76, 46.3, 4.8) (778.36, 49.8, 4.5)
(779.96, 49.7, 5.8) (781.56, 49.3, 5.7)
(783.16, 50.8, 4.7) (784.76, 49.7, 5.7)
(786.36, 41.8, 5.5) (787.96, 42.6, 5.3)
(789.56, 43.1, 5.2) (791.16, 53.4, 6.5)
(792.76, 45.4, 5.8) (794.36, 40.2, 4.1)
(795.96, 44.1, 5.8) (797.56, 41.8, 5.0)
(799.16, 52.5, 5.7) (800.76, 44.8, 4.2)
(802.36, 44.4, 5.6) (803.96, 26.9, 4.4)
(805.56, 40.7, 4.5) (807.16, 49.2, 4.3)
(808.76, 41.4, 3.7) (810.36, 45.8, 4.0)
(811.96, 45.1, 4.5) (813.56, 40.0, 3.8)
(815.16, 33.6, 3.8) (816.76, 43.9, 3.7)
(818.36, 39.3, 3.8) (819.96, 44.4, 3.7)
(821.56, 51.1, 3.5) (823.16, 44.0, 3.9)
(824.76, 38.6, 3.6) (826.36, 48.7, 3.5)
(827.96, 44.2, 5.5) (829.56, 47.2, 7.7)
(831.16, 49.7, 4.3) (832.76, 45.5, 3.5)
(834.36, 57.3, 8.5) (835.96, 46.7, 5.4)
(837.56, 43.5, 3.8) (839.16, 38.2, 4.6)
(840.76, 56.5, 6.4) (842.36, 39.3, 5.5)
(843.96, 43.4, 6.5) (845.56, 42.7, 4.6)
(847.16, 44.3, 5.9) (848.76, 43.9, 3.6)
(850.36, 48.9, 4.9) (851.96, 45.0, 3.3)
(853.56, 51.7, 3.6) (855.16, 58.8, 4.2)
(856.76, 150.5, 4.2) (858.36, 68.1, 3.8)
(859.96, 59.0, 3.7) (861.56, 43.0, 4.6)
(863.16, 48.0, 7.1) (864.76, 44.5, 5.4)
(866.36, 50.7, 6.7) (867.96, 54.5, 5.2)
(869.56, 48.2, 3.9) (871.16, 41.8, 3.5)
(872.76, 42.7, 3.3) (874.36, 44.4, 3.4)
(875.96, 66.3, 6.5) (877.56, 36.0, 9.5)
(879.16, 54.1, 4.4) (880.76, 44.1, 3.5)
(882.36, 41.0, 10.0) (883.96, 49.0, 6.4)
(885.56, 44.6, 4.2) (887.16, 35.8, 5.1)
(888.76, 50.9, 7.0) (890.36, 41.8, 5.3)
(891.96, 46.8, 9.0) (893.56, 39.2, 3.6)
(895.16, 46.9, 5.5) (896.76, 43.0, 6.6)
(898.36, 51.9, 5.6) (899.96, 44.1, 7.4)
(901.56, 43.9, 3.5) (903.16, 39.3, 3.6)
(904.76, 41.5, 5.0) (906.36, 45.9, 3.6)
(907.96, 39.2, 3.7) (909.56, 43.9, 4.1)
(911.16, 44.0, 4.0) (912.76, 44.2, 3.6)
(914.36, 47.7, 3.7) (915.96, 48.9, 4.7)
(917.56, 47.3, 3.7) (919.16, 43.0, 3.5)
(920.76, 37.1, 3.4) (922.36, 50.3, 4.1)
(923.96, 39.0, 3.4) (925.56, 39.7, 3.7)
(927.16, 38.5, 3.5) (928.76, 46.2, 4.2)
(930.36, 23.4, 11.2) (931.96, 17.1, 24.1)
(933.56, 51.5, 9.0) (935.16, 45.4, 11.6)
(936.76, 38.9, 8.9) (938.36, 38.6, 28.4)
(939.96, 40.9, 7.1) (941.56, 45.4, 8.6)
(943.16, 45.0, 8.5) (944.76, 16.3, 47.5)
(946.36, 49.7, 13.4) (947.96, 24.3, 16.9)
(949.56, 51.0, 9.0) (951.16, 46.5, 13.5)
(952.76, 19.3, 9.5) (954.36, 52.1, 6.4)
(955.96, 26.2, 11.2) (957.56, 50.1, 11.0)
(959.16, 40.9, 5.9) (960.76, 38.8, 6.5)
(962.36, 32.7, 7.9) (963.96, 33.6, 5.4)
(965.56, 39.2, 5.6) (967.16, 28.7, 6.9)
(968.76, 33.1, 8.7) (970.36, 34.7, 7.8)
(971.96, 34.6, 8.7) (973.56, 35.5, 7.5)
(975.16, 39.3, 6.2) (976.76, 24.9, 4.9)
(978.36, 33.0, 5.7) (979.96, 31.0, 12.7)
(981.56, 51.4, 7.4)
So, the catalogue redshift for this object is 0.305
